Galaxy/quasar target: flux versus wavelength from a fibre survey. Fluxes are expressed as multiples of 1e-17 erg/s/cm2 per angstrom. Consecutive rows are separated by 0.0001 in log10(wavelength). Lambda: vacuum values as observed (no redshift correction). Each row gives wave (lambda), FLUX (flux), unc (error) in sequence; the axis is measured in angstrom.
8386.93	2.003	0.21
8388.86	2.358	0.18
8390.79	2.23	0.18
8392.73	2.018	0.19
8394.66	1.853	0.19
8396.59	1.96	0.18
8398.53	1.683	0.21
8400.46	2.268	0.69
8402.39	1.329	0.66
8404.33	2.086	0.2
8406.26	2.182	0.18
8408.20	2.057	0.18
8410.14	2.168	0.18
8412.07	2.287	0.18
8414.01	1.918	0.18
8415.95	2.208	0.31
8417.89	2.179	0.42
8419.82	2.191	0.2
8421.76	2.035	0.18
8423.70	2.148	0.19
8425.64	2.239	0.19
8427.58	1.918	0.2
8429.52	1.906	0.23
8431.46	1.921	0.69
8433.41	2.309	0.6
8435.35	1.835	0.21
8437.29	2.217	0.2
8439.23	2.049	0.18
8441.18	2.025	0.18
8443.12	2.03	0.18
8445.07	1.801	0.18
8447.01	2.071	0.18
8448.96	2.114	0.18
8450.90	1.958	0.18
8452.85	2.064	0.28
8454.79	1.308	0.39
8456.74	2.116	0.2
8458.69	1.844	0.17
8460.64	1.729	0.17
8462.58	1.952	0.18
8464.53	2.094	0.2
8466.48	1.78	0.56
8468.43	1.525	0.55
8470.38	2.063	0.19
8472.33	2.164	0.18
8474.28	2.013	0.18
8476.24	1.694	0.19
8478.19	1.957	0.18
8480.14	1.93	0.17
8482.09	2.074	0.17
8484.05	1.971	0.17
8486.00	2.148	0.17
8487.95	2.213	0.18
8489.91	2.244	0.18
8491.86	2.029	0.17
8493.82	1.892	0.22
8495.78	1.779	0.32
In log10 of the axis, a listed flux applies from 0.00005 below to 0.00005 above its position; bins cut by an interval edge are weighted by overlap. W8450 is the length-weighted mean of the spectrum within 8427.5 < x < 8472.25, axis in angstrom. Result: 1.95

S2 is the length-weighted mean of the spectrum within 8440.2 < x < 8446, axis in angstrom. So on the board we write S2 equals 1.95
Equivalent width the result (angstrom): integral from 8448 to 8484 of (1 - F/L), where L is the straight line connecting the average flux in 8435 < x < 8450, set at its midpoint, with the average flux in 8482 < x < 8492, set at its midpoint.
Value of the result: 2.9 angstrom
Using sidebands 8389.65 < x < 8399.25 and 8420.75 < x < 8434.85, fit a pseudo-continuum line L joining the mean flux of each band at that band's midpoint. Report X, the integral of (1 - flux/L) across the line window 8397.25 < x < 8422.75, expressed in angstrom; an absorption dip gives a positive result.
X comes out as -0.46 angstrom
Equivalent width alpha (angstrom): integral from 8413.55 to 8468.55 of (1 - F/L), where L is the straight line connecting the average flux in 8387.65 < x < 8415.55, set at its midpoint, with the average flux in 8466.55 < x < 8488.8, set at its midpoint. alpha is 0.27 angstrom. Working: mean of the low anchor 2.03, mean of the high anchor 1.97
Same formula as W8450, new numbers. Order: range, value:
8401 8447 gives 2.05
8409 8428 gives 2.13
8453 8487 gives 1.91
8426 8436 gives 2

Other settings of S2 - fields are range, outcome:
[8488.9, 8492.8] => 2.14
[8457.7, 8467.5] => 1.88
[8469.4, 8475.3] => 2.07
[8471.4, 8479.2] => 1.95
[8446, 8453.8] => 2.05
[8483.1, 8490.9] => 2.15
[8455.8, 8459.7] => 1.97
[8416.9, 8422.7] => 2.14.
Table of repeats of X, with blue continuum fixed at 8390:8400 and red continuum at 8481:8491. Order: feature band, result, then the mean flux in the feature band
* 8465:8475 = 0.9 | 1.92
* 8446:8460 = 1.0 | 1.92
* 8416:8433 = -0.6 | 2.08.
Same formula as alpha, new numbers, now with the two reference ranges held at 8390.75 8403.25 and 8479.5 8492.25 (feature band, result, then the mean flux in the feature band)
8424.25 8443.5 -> -0.7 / 2.05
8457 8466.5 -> 0.6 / 1.91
